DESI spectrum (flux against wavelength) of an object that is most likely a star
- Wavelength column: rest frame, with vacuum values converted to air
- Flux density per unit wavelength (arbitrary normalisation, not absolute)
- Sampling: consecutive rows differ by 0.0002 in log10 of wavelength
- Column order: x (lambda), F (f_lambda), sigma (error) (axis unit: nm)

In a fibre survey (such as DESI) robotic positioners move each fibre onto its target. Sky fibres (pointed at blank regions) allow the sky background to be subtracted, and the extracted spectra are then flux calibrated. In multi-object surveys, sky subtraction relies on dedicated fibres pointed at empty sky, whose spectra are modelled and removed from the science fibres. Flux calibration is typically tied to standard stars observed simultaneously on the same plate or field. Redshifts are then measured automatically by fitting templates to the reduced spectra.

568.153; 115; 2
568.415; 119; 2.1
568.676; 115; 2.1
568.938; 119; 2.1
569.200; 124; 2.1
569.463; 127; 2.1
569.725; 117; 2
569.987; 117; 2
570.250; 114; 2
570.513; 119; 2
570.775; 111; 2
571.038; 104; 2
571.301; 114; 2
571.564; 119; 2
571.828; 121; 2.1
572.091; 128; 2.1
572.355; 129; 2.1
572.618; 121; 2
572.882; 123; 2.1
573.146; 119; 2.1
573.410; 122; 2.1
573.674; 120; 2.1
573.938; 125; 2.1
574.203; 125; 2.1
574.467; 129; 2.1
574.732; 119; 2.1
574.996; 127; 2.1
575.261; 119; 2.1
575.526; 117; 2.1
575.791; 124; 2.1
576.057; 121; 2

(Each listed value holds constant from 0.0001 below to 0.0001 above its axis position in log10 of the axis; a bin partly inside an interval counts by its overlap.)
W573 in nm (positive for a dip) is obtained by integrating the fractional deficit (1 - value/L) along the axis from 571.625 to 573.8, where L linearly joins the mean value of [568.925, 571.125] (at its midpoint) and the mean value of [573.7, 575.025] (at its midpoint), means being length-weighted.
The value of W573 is -0.02 nm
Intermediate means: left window 117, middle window 123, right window 124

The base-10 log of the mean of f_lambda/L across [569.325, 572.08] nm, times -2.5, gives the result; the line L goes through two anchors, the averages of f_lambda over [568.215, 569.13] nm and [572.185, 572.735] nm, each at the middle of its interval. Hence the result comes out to 0.05 mag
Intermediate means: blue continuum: 118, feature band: 117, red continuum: 125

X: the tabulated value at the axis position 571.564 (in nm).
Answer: 119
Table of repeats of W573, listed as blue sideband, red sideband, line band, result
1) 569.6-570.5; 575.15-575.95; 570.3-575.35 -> -0.11 nm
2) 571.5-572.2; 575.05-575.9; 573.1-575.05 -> -0.03 nm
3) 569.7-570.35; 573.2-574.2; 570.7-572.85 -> 0.00 nm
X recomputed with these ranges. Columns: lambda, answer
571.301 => 114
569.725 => 117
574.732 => 119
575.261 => 119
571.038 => 104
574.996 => 127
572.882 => 123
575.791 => 124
